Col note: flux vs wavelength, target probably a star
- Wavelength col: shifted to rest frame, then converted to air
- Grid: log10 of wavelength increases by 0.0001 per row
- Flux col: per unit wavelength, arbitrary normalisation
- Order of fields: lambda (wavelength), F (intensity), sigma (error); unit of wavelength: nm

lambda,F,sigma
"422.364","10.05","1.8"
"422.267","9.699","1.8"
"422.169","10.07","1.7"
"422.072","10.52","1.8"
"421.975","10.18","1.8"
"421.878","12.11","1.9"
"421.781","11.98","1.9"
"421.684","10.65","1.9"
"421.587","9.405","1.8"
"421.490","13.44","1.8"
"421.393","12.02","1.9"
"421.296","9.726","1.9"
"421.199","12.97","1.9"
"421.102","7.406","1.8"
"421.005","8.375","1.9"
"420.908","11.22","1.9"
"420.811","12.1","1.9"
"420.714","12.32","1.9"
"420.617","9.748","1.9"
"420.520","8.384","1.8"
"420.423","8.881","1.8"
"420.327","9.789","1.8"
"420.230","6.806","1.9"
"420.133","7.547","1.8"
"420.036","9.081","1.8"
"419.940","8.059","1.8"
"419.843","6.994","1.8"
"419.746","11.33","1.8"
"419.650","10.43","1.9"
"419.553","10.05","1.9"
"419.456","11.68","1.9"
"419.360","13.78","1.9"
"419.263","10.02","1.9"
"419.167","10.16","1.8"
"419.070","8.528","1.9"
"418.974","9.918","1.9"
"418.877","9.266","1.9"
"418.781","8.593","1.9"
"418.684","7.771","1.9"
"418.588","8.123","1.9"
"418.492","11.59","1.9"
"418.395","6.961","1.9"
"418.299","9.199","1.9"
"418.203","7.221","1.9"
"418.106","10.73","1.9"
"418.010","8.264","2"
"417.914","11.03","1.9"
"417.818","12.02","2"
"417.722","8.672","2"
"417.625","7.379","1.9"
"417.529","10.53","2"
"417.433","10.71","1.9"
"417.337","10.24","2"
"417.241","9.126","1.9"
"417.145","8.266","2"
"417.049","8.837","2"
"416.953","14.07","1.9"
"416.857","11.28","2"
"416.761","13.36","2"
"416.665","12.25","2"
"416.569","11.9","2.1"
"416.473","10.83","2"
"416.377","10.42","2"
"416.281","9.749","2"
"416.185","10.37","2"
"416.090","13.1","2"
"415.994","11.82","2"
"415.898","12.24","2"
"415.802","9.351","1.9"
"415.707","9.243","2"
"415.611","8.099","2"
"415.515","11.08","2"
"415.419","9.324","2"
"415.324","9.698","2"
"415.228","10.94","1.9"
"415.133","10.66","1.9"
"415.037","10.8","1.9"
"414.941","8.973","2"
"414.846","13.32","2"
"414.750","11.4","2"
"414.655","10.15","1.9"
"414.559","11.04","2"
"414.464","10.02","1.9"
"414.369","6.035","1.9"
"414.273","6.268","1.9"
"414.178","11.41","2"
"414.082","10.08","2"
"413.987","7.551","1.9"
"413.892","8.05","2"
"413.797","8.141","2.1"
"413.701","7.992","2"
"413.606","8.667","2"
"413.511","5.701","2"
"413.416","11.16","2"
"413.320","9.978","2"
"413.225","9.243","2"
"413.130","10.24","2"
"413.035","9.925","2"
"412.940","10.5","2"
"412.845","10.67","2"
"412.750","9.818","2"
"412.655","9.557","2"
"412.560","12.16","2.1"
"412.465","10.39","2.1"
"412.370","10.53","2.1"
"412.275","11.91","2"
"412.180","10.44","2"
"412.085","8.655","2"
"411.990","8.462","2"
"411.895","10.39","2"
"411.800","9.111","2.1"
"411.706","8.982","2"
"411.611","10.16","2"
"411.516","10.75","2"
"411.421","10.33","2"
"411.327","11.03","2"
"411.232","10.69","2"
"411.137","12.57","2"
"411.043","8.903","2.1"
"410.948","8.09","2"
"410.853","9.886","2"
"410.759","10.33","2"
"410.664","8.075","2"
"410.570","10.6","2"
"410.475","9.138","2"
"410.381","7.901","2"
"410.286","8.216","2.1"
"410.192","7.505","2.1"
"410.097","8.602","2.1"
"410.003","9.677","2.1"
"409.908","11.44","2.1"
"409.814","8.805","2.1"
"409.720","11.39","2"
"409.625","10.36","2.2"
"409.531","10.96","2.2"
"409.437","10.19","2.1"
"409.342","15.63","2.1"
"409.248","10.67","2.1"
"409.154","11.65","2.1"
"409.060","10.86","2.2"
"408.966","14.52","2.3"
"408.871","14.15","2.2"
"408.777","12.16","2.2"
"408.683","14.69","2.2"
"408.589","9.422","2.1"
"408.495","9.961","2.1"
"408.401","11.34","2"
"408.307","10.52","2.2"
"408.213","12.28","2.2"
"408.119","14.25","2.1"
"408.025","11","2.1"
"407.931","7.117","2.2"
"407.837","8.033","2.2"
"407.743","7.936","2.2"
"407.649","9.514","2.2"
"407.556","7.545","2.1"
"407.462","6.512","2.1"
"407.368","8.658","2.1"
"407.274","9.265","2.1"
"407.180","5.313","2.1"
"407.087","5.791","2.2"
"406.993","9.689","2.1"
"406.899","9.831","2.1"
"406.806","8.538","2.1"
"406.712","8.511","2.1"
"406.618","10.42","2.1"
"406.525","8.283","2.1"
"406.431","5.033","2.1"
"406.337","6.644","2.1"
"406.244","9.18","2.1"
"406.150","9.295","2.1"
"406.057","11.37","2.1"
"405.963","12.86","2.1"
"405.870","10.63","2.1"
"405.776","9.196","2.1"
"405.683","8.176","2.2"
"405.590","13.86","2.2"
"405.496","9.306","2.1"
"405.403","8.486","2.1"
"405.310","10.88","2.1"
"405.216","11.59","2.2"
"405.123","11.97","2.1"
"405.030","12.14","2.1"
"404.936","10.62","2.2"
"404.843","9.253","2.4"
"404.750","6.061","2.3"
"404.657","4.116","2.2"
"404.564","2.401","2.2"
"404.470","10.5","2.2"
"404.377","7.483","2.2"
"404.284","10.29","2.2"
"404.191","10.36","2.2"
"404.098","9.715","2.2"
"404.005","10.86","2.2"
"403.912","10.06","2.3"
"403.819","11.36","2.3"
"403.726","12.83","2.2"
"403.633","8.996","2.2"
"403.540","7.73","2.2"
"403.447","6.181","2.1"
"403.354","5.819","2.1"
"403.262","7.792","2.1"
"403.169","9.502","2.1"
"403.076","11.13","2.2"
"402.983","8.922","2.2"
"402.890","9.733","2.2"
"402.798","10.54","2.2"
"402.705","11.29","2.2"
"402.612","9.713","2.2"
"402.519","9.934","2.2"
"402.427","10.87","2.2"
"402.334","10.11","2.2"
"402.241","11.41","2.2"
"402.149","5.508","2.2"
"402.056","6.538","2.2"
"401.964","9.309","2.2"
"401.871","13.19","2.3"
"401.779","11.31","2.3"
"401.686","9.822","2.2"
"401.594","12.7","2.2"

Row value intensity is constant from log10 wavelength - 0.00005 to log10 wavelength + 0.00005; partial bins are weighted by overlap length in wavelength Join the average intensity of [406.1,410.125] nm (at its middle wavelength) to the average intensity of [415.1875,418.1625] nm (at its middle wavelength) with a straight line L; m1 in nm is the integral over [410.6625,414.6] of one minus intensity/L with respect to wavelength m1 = 0.22 nm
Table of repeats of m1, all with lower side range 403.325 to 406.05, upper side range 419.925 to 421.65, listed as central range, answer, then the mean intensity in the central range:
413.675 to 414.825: 0.07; 9.13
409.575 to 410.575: 0.03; 9.37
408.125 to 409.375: -0.34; 12.2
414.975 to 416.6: -0.13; 10.5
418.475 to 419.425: 0.01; 9.76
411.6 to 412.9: -0.06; 10.1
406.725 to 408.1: 0.18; 8.33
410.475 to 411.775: -0.04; 9.99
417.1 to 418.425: 0.06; 9.35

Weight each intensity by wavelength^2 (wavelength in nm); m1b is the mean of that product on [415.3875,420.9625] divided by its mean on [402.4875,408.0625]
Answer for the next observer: 1.17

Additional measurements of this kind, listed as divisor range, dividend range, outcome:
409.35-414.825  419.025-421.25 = 1.05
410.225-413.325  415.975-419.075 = 1.04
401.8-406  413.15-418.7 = 1.10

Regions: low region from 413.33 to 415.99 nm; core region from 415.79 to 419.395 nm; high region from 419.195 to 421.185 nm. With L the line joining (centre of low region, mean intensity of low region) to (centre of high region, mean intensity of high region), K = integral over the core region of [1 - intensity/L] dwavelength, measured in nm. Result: -0.20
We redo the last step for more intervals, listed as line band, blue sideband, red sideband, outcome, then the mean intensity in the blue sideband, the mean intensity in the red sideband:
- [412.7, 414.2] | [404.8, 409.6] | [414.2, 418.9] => 0.12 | 10.1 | 10.1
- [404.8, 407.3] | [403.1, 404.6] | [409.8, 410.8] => -0.13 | 8.95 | 9.12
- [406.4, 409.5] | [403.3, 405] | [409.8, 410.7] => -0.40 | 8.62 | 9.02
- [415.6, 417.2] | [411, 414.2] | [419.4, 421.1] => -0.21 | 9.82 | 9.54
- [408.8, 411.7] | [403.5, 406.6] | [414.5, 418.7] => -0.18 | 9.45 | 10.3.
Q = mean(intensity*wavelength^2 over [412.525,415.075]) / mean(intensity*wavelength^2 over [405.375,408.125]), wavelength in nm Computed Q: 1.11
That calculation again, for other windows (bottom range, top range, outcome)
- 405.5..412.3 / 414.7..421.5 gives 1.07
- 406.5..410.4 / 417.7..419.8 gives 1.03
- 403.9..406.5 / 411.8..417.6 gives 1.13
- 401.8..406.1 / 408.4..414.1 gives 1.09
